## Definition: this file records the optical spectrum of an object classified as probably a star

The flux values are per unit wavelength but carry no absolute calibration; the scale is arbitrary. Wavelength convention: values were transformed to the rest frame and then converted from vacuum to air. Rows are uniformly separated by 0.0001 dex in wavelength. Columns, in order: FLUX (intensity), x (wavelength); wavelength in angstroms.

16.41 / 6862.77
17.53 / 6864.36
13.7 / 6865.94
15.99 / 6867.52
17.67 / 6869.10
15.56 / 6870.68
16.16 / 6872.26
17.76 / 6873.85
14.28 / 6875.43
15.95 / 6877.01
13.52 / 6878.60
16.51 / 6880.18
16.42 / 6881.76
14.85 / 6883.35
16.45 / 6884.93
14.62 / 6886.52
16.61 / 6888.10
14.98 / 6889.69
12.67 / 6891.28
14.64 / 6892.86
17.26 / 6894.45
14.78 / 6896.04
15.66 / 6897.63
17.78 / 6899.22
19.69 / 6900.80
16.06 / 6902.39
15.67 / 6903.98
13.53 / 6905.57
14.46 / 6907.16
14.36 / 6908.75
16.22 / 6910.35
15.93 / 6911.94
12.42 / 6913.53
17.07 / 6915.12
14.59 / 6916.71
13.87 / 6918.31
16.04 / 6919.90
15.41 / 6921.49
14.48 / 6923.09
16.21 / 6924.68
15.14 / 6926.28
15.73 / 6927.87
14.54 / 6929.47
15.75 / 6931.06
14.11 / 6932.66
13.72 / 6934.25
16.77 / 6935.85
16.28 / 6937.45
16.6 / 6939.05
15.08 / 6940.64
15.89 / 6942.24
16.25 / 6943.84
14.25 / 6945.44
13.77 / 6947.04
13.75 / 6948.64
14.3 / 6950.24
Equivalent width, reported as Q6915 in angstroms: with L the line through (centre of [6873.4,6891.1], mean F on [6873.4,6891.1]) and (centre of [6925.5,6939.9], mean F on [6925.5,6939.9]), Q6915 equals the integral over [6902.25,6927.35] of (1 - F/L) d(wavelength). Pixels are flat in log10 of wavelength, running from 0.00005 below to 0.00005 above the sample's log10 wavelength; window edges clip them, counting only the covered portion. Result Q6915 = 0.6 angstroms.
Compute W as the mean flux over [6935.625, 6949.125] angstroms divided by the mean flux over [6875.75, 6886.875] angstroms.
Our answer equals 1.0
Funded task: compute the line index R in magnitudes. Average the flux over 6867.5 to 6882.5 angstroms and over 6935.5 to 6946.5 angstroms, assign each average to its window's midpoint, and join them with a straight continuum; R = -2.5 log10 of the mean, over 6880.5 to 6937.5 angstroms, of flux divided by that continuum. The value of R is 0.03 mag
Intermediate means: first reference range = 16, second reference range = 15.8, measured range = 15.4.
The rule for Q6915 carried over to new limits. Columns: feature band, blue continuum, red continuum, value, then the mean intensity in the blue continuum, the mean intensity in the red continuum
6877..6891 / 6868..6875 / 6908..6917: 0.6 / 16.6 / 15.1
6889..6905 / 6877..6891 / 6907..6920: -0.7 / 15.4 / 15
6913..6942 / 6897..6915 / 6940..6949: -0.1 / 15.7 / 14.9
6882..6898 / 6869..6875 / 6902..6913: 0.5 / 16.5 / 15.1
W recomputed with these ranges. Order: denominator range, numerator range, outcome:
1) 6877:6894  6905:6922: 0.98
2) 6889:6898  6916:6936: 1.01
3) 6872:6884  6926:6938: 0.97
